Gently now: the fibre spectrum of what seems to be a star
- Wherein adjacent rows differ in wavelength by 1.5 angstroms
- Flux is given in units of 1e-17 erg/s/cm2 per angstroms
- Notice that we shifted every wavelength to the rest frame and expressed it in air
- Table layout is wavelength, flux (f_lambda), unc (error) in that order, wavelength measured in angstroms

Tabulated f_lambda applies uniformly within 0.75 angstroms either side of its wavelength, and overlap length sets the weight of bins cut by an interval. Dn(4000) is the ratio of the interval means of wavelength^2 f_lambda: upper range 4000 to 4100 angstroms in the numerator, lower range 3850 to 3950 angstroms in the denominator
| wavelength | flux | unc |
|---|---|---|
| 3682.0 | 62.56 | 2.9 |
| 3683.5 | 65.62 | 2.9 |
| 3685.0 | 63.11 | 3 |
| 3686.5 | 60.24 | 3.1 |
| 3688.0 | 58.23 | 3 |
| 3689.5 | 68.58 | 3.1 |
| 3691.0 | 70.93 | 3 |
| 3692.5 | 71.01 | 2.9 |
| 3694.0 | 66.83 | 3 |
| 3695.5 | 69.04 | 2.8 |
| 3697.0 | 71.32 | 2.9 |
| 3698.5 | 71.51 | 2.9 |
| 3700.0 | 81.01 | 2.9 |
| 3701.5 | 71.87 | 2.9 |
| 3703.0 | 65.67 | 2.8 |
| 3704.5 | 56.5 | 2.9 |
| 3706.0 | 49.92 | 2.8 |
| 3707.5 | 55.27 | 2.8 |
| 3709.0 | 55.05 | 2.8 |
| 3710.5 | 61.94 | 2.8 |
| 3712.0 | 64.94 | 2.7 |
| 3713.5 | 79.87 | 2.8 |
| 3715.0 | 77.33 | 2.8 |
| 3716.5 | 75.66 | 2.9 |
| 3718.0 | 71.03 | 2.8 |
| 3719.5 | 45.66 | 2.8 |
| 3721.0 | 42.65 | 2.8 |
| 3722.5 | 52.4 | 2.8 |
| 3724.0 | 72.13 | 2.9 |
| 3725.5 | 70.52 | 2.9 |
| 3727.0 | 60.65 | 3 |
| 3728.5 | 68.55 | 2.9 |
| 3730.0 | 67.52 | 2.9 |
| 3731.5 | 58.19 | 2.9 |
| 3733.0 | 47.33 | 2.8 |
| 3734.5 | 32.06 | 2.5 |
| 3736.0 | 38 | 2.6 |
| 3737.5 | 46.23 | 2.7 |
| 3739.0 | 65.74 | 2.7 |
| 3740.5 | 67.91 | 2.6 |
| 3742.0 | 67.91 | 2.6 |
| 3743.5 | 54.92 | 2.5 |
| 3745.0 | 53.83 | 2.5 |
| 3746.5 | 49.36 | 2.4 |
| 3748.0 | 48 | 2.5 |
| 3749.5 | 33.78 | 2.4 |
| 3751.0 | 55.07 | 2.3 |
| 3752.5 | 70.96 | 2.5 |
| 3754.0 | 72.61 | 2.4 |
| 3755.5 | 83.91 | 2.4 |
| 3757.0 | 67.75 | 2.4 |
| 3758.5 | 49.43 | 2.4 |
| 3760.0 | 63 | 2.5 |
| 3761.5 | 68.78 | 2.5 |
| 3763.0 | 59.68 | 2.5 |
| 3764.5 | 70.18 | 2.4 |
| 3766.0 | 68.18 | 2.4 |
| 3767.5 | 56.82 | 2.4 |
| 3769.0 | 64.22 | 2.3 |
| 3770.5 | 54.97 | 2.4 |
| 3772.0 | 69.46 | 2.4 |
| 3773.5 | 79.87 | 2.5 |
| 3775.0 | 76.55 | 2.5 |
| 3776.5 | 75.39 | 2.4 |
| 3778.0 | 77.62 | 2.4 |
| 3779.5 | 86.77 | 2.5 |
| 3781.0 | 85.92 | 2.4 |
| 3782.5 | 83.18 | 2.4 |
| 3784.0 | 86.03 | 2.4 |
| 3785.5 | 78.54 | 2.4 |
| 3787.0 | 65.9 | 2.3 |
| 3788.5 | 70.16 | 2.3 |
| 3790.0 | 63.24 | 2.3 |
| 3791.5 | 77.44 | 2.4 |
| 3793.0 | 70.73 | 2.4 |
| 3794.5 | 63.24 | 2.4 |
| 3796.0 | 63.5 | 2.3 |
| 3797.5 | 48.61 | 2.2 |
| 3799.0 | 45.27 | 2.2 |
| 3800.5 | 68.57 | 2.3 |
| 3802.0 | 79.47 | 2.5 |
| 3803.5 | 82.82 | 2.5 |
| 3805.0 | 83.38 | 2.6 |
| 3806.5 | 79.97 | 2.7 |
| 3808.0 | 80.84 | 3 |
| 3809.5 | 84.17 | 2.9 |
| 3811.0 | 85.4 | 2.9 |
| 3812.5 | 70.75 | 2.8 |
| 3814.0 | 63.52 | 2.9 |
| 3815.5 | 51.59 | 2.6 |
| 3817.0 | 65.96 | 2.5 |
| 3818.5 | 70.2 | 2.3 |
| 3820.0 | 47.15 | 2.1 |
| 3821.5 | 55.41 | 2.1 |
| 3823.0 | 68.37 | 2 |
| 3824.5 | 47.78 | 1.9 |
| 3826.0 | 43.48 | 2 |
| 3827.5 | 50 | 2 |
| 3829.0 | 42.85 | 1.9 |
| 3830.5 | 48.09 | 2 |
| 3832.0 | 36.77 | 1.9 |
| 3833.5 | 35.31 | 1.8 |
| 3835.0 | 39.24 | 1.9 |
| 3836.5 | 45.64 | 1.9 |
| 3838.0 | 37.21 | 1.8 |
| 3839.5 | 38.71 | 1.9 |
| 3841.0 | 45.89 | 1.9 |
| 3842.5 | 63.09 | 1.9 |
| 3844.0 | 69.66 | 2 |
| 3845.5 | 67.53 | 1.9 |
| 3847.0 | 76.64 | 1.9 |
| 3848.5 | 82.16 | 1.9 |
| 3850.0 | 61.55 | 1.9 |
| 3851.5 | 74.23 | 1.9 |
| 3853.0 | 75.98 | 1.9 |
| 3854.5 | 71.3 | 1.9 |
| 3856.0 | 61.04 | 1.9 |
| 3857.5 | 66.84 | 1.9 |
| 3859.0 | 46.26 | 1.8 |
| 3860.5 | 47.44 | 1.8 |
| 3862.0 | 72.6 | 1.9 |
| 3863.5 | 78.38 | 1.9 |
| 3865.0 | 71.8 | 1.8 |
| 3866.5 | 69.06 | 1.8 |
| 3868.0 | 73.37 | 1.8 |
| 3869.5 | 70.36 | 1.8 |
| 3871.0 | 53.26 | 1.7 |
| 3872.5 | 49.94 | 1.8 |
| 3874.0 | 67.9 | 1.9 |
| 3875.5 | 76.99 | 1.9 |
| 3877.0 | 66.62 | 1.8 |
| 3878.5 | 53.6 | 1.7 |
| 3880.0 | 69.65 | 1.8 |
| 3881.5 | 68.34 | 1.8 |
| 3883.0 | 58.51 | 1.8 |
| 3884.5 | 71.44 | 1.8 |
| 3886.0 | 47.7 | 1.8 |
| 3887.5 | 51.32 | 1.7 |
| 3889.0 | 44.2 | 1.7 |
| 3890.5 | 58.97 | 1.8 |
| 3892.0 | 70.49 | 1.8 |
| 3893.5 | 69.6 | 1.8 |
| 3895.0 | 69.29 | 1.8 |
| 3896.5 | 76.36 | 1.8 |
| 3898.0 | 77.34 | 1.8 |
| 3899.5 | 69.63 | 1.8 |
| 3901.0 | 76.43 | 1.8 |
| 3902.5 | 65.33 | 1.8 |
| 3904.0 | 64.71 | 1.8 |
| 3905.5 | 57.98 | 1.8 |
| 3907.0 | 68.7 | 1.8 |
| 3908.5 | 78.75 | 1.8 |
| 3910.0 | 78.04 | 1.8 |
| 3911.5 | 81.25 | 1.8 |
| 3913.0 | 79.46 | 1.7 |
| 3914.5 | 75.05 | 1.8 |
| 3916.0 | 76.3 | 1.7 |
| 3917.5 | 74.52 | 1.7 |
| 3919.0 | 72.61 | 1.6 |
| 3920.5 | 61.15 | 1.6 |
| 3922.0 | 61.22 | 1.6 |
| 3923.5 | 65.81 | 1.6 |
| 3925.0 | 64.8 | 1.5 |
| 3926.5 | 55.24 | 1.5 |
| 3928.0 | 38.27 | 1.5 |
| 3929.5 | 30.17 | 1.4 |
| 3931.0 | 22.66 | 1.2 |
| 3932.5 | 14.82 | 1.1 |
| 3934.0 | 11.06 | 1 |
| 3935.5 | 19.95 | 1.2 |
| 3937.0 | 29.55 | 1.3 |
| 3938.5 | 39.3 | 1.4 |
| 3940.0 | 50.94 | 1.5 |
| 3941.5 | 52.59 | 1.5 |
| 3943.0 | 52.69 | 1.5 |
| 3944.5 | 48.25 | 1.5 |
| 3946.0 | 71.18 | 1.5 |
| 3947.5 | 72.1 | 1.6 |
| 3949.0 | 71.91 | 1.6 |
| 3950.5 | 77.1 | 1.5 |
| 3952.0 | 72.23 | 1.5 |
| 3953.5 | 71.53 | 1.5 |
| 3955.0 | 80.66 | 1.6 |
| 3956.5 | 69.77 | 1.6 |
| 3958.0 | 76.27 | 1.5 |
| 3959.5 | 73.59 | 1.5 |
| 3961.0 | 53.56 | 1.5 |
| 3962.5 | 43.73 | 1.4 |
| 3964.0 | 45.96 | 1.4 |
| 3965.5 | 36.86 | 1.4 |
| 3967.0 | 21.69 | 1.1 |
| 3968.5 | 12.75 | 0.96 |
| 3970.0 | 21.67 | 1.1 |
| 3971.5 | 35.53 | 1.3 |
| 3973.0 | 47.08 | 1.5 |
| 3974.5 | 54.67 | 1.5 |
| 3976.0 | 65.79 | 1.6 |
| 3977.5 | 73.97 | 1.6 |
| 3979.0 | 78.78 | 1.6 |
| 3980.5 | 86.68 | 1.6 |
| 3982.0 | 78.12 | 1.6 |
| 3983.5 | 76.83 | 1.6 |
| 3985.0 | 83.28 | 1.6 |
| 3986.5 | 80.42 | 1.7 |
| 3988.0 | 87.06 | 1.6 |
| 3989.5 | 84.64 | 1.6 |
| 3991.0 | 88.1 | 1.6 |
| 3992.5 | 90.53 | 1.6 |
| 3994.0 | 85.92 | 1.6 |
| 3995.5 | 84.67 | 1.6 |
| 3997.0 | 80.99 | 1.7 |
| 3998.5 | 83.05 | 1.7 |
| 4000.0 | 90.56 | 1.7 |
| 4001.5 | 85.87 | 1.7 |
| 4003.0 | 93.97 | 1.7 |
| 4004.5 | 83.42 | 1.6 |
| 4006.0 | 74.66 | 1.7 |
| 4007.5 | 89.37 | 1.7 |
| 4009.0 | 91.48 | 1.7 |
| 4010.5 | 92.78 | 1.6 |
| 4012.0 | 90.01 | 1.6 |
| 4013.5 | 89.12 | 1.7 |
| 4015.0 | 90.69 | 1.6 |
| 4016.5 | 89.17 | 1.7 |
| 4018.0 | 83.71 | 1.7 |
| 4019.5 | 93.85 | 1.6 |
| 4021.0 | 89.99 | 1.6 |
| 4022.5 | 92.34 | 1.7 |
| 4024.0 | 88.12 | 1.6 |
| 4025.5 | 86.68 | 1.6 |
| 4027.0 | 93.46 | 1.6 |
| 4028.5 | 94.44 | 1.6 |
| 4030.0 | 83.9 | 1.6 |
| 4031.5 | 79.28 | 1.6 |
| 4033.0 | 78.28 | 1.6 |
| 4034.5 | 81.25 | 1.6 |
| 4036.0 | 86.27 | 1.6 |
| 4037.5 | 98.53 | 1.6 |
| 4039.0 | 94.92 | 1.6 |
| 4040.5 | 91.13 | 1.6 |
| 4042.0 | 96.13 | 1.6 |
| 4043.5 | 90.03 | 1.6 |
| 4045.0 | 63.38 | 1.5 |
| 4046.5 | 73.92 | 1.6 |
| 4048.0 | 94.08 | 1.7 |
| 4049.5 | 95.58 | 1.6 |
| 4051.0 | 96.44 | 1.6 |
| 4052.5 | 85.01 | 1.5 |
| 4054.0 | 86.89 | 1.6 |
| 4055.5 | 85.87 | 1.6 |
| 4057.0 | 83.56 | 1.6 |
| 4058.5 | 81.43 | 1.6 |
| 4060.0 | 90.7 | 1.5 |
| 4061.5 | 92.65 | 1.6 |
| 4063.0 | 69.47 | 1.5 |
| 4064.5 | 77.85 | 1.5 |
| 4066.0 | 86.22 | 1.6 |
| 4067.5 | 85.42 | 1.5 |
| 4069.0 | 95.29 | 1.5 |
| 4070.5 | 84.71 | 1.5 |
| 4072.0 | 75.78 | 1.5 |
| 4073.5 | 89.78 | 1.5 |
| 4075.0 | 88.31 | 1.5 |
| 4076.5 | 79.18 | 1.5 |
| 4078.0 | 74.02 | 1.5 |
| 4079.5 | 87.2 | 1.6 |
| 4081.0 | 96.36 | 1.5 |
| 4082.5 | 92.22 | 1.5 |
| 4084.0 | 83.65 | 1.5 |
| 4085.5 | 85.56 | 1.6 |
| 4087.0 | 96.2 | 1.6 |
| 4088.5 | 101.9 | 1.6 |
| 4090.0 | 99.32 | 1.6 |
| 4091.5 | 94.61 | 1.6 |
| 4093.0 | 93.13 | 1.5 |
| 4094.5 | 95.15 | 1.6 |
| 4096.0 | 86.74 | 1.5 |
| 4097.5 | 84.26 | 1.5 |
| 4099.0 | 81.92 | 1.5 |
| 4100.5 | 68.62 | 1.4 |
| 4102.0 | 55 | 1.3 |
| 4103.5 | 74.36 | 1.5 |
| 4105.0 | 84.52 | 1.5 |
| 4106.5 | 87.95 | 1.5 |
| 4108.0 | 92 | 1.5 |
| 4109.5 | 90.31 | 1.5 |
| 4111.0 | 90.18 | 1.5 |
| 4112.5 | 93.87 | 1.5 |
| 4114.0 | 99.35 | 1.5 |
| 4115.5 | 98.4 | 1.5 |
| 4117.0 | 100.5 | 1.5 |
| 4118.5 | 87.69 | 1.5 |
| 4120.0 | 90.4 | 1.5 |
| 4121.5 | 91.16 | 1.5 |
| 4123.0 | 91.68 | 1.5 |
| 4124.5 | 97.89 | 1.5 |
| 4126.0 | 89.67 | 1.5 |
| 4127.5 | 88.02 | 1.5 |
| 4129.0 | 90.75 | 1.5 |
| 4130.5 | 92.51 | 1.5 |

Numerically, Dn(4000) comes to 1.55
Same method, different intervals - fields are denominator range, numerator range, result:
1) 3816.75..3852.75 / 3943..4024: 1.44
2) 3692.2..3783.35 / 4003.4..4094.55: 1.61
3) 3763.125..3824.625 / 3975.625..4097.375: 1.40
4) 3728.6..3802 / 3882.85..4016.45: 1.13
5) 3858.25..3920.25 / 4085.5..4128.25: 1.49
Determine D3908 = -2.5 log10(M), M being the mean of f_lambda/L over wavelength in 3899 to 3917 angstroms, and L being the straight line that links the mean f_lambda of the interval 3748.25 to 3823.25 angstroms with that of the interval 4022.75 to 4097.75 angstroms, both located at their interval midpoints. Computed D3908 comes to 0.06 mag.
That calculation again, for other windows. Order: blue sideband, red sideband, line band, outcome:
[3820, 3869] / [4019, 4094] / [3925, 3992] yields 0.308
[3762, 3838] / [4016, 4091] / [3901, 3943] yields 0.334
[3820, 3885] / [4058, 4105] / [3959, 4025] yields 0.021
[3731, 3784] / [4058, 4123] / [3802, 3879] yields 0.114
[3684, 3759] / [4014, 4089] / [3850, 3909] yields 0.129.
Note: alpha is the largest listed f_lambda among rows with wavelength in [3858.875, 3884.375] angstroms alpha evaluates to 78.38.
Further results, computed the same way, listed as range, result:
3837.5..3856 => 82.16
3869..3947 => 81.25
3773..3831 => 86.77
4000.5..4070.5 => 98.53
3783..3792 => 86.03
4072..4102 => 101.9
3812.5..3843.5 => 70.75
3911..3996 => 90.53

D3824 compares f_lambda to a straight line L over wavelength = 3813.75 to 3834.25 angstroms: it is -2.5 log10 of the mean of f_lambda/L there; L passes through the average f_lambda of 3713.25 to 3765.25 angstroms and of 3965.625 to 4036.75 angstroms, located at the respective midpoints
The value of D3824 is 0.27 mag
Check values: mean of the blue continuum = 60.1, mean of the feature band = 51.6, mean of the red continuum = 78.2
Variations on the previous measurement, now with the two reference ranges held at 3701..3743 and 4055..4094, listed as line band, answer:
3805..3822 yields -0.036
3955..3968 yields 0.417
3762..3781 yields -0.105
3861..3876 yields 0.056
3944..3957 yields 0.100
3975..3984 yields 0.055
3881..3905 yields 0.134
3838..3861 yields 0.123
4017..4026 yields -0.074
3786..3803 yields 0.004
